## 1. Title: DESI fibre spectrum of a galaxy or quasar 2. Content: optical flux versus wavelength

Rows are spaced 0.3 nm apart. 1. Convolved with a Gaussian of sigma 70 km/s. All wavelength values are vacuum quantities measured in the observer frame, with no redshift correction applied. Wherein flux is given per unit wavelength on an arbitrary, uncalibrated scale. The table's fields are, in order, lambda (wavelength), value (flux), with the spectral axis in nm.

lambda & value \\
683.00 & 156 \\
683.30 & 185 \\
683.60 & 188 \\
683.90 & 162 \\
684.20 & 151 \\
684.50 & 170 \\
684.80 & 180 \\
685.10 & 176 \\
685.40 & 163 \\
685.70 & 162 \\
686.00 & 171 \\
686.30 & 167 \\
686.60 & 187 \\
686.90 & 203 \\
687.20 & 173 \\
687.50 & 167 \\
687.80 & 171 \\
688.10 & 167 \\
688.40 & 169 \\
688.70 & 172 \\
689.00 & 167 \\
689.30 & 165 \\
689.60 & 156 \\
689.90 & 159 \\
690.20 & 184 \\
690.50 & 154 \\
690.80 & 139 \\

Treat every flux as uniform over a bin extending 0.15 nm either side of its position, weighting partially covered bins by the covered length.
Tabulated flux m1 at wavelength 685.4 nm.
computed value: 163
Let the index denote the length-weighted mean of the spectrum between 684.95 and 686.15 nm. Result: 168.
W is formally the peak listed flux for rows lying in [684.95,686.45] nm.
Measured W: 176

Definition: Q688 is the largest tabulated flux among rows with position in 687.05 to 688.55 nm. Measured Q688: 173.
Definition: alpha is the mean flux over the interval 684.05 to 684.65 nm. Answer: 161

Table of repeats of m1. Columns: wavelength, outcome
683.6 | 188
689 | 167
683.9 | 162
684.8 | 180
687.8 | 171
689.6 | 156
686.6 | 187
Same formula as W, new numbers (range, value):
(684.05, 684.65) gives 170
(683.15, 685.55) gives 188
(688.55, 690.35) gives 184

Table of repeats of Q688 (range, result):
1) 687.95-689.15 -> 172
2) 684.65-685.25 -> 180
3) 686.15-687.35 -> 203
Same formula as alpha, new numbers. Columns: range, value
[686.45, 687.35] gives 188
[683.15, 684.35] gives 171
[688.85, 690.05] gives 162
